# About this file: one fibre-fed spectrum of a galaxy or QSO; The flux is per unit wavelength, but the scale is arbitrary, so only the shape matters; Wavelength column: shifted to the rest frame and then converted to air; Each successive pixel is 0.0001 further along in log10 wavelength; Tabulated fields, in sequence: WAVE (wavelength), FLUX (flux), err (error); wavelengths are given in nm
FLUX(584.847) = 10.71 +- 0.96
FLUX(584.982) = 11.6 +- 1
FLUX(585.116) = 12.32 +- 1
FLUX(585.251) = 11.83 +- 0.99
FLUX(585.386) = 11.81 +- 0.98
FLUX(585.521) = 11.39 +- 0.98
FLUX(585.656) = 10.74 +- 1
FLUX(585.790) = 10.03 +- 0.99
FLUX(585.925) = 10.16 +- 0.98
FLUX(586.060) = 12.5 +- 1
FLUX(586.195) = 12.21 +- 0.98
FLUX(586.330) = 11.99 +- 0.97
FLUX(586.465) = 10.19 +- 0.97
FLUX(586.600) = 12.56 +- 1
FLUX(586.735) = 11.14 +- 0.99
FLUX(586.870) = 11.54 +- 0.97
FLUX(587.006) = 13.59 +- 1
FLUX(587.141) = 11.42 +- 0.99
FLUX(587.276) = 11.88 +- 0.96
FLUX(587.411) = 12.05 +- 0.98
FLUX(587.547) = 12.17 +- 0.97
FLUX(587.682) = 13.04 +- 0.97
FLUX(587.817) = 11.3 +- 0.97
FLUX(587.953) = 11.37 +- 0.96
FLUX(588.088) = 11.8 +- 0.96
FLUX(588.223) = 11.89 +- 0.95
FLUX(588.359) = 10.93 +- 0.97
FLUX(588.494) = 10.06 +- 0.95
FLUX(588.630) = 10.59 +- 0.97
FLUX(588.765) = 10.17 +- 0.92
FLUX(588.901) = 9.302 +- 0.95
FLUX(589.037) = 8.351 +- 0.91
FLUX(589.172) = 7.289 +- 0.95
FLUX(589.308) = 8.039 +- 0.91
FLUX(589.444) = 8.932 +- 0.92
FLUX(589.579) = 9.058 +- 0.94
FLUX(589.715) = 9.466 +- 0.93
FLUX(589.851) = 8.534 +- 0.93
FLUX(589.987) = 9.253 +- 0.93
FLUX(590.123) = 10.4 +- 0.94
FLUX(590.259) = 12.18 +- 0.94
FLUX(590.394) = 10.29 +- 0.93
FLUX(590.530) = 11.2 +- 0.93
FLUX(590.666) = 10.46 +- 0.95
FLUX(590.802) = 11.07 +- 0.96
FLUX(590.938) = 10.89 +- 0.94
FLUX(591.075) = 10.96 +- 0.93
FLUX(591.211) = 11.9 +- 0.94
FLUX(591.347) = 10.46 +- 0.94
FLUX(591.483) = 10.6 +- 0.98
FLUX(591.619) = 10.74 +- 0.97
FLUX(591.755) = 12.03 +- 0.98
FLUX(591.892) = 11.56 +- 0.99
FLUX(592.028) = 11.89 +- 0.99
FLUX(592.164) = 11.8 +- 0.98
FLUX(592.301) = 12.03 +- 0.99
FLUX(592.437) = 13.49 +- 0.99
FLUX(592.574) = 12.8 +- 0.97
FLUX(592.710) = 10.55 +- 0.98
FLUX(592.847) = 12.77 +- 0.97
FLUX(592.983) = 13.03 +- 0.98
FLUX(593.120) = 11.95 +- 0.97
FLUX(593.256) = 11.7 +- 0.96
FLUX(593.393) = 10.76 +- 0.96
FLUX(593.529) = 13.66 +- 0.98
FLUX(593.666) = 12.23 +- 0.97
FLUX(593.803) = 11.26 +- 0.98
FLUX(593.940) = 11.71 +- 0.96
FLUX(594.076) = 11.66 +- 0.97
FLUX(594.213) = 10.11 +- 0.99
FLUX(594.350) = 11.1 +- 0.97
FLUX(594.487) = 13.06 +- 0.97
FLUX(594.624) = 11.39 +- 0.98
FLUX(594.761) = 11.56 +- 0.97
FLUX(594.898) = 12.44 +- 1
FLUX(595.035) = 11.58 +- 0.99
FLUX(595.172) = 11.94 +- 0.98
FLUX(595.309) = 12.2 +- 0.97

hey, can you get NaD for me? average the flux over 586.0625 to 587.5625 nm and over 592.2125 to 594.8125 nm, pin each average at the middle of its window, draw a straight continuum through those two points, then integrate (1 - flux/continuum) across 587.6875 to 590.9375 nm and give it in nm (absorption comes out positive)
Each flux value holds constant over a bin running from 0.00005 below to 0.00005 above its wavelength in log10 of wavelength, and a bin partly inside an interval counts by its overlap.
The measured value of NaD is 0.48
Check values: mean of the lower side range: 11.9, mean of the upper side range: 11.9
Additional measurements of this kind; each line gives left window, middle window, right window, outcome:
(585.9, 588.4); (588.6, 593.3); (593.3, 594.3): 0.386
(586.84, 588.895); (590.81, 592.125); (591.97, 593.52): 0.082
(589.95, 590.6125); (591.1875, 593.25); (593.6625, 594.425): -0.153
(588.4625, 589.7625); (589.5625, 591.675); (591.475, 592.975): -0.006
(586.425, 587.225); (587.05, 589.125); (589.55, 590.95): 0.032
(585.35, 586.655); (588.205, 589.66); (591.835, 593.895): 0.278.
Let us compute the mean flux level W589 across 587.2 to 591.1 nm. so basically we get 10.4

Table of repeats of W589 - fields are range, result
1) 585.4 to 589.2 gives 11.2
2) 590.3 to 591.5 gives 10.9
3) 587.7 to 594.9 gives 11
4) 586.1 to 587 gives 11.8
